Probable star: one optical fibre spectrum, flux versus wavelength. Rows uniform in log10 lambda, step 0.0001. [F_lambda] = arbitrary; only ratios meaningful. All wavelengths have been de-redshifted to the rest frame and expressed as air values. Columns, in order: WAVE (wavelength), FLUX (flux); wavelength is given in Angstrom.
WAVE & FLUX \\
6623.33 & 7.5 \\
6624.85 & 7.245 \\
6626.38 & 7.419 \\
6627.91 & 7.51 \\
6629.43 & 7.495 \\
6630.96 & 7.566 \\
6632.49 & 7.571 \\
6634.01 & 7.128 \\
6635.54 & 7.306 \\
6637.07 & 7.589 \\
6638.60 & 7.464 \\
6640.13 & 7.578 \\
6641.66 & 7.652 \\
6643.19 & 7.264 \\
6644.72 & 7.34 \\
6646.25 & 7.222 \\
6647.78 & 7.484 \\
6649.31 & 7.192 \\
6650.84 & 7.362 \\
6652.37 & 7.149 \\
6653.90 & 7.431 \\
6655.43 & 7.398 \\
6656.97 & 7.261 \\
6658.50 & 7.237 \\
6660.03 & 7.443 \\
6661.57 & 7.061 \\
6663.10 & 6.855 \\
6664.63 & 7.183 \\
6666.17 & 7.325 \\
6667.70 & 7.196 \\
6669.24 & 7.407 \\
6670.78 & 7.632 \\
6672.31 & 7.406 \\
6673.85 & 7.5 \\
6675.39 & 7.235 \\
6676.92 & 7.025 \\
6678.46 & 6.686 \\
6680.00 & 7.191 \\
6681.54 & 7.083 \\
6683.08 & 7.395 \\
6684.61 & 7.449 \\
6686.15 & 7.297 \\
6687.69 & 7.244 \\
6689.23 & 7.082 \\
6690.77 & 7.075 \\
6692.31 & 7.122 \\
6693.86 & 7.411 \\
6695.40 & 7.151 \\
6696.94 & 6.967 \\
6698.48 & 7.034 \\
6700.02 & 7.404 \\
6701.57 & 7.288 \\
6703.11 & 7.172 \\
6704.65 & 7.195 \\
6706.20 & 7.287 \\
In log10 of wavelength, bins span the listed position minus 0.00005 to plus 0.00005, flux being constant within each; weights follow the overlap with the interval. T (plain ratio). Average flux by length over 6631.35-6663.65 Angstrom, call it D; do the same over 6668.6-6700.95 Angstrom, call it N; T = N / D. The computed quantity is 0.98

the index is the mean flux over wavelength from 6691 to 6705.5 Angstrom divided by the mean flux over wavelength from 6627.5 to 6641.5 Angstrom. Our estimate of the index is 0.96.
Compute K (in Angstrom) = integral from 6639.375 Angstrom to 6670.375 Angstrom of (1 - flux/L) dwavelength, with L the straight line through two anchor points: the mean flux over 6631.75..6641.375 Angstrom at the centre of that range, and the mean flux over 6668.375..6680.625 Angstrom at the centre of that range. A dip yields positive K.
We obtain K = 0.2 Angstrom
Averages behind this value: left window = 7.45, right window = 7.26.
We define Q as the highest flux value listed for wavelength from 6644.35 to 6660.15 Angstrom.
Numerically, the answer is 7.484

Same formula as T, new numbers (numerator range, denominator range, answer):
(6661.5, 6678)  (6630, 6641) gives 0.97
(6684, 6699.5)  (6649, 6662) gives 0.99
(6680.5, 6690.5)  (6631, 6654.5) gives 0.98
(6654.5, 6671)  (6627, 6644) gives 0.97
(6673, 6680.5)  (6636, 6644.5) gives 0.95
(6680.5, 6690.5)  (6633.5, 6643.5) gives 0.98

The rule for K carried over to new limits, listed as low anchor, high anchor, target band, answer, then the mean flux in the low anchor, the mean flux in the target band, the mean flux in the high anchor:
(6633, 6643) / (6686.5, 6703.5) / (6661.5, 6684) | 0.2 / 7.44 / 7.22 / 7.18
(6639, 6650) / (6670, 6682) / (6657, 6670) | 0.1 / 7.39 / 7.22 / 7.22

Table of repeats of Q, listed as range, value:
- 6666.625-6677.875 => 7.632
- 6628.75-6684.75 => 7.652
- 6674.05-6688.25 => 7.449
